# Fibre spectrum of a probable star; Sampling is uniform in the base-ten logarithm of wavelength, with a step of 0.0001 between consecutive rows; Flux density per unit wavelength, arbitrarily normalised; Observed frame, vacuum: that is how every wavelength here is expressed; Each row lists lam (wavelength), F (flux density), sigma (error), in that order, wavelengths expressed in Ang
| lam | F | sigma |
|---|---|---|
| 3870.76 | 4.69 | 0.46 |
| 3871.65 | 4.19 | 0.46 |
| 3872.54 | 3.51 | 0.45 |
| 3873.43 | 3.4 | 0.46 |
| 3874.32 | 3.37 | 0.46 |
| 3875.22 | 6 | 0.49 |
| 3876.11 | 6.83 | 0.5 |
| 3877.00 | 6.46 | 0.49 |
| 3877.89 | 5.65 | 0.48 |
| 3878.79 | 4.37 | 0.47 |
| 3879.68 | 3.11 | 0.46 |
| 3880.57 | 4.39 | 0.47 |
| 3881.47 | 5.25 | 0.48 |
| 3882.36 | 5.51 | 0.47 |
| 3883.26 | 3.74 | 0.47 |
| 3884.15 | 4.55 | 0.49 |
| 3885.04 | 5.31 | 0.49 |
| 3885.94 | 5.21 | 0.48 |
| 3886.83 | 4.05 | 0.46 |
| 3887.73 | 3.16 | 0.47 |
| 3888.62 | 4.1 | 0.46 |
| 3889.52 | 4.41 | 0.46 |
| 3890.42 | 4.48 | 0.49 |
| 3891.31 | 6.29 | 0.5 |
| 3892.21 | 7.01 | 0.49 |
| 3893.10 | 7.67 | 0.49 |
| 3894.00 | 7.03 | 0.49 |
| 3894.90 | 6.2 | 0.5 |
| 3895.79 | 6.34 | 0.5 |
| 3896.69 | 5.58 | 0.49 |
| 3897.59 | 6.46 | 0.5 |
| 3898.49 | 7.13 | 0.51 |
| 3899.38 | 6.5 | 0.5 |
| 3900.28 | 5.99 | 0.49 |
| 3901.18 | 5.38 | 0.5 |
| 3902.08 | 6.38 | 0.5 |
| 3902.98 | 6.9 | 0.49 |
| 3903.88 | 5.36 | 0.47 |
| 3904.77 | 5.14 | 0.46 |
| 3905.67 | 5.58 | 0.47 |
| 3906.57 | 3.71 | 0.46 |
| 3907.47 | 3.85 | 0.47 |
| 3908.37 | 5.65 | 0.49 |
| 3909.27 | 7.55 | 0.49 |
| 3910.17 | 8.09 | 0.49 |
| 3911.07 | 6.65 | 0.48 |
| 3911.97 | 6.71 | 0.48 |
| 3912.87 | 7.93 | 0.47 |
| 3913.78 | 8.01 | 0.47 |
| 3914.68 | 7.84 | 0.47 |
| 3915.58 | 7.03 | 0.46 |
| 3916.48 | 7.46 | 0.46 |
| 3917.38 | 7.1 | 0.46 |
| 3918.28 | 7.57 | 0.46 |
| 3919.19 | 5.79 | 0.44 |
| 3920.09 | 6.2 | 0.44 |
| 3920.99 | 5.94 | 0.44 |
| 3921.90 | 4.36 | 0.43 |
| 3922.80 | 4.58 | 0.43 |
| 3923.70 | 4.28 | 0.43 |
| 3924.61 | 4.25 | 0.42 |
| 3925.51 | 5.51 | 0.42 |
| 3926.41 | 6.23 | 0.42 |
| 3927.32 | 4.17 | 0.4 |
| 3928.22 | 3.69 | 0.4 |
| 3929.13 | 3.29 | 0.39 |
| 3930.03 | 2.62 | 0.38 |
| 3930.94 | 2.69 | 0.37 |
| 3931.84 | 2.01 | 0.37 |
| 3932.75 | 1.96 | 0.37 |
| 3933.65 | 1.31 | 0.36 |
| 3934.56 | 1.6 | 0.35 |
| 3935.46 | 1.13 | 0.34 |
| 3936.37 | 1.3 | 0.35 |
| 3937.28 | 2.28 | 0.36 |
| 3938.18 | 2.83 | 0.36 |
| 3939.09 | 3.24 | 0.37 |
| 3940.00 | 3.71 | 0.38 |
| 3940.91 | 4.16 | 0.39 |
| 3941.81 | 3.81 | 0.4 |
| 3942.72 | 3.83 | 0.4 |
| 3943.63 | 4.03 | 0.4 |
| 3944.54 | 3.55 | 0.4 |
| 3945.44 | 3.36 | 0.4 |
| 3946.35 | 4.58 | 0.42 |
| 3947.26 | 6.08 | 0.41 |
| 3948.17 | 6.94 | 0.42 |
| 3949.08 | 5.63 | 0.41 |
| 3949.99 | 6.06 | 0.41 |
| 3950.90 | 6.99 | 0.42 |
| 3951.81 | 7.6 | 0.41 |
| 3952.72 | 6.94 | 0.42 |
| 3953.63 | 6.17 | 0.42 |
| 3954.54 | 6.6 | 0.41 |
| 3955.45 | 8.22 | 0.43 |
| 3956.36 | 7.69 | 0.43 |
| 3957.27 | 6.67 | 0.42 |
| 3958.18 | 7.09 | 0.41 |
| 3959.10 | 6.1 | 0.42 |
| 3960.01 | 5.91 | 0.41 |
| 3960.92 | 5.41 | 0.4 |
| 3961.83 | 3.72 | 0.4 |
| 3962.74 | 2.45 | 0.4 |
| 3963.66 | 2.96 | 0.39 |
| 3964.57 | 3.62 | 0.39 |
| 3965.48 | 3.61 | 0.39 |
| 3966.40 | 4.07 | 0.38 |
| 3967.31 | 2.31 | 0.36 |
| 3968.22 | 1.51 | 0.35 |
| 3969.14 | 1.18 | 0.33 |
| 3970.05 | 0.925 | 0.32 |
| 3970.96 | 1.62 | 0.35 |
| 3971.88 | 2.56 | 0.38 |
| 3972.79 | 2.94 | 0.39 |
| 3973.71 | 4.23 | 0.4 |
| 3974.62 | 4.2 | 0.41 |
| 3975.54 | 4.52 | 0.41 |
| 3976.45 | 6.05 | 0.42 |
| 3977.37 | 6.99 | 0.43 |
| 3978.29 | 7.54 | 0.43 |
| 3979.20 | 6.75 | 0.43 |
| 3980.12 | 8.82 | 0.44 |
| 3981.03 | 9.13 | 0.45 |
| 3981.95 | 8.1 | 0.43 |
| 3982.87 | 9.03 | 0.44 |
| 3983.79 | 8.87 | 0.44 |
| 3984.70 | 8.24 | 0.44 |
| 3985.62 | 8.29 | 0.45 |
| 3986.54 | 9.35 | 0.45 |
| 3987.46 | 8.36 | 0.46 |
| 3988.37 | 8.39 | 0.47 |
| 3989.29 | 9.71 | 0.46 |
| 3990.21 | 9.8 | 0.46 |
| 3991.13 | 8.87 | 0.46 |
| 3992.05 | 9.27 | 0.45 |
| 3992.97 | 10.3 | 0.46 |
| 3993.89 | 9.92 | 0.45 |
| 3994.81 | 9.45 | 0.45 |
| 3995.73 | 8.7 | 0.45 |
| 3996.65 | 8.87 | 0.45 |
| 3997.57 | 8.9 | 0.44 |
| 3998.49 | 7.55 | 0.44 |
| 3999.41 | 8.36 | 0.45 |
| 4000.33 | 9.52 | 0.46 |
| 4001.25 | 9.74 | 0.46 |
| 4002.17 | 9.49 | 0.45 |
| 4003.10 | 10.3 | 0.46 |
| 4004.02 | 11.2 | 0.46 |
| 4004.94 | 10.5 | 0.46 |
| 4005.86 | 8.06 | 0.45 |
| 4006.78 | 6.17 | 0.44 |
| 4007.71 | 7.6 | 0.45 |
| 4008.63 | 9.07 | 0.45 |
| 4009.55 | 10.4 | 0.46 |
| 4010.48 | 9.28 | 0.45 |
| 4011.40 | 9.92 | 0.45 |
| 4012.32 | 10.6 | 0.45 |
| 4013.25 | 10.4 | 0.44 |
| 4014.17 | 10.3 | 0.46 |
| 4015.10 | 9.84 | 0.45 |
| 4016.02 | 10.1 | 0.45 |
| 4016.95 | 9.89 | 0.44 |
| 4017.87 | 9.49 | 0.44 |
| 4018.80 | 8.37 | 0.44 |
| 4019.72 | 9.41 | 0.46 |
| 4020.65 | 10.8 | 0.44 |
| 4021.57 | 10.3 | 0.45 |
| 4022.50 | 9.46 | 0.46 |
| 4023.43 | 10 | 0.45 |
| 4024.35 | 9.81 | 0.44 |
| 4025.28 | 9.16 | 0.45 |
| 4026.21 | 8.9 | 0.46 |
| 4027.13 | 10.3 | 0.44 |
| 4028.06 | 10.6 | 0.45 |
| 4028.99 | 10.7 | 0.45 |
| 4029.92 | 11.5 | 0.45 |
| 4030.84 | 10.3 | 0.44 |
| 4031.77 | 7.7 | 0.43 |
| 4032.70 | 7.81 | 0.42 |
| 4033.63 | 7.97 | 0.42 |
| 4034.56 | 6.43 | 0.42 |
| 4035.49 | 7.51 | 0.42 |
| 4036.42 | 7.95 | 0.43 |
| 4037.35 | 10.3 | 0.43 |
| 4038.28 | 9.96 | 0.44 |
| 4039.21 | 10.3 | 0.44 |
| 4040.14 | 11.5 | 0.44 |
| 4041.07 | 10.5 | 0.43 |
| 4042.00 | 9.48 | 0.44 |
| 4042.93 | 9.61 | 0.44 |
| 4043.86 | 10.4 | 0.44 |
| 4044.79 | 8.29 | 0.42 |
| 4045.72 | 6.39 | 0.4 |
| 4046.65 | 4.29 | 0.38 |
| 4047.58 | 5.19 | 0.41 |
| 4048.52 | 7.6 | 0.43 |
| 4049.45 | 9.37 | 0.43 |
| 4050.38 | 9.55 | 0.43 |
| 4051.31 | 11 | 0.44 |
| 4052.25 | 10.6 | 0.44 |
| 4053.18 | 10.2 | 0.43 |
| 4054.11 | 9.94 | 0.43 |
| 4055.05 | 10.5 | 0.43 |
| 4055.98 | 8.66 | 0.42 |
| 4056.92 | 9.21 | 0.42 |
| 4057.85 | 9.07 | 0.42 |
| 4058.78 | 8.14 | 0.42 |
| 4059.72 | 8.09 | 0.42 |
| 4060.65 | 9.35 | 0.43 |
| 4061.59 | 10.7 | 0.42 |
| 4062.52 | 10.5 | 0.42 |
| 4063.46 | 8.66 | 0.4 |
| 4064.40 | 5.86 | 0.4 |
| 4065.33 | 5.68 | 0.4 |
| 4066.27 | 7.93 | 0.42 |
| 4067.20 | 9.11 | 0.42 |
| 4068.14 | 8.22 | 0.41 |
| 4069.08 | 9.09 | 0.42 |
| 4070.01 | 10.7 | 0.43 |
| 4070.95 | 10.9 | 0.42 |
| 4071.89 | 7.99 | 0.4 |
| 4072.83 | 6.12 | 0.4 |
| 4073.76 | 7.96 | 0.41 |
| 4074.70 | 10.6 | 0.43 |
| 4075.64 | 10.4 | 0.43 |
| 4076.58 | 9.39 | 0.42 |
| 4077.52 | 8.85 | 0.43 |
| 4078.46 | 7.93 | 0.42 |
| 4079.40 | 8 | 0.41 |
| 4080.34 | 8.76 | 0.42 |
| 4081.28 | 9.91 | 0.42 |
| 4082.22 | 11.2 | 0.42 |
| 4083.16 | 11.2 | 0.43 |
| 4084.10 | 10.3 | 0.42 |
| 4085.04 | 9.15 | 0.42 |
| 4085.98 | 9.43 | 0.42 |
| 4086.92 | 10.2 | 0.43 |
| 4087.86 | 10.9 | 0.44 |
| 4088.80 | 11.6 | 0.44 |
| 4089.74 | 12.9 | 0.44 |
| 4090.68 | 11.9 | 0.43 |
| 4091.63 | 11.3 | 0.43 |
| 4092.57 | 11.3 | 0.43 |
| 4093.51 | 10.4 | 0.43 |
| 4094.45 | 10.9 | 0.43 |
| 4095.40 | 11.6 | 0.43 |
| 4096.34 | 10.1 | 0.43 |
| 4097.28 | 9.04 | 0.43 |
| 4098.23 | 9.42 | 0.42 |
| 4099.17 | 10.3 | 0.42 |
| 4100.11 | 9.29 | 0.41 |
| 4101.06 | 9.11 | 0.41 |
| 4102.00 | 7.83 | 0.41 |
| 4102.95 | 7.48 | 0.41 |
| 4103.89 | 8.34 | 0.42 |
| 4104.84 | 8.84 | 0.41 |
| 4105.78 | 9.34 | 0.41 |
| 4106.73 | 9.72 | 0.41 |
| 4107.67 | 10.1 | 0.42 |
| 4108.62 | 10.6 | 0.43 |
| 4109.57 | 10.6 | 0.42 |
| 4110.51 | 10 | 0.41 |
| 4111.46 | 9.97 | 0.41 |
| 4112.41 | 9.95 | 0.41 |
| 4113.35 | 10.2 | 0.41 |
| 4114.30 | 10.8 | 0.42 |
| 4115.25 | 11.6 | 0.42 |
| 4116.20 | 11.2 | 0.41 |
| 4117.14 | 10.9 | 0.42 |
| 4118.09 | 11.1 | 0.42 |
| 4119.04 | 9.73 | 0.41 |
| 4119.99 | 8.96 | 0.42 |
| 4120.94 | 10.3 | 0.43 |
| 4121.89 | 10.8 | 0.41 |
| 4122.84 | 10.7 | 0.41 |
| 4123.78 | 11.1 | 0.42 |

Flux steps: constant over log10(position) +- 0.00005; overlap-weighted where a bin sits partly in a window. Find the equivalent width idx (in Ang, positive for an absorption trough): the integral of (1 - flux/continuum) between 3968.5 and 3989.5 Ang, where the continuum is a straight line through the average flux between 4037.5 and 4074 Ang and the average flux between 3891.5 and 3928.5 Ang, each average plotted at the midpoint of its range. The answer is 3.4 Ang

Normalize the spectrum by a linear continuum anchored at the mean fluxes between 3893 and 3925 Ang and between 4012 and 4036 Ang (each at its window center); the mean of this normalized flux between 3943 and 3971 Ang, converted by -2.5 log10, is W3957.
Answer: 0.47 mag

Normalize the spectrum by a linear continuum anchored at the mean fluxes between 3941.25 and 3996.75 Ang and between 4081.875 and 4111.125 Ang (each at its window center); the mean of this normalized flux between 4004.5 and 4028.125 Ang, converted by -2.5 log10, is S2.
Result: -0.25 mag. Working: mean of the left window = 6.12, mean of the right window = 10.1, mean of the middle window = 9.55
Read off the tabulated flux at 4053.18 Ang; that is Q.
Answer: 10.2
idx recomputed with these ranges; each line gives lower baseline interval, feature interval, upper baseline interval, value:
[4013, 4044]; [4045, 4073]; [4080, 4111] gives 3.38 Ang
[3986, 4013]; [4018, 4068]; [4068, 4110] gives 2.22 Ang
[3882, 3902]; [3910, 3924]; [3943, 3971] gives -3.40 Ang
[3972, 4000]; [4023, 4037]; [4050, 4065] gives -0.52 Ang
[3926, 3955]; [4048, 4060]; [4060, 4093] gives -1.05 Ang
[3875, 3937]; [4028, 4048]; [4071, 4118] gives -0.77 Ang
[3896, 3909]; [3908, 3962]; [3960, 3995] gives 6.60 Ang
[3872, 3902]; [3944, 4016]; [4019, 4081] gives 4.33 Ang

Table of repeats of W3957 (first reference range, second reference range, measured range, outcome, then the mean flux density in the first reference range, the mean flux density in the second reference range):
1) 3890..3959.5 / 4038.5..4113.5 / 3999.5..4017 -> -0.247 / 5.37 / 9.44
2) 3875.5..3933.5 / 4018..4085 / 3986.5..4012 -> -0.175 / 5.45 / 9.13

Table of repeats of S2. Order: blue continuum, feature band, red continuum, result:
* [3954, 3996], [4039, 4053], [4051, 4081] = -0.07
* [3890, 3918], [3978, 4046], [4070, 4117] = -0.10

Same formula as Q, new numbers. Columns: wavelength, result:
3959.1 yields 6.1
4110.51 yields 10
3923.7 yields 4.28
